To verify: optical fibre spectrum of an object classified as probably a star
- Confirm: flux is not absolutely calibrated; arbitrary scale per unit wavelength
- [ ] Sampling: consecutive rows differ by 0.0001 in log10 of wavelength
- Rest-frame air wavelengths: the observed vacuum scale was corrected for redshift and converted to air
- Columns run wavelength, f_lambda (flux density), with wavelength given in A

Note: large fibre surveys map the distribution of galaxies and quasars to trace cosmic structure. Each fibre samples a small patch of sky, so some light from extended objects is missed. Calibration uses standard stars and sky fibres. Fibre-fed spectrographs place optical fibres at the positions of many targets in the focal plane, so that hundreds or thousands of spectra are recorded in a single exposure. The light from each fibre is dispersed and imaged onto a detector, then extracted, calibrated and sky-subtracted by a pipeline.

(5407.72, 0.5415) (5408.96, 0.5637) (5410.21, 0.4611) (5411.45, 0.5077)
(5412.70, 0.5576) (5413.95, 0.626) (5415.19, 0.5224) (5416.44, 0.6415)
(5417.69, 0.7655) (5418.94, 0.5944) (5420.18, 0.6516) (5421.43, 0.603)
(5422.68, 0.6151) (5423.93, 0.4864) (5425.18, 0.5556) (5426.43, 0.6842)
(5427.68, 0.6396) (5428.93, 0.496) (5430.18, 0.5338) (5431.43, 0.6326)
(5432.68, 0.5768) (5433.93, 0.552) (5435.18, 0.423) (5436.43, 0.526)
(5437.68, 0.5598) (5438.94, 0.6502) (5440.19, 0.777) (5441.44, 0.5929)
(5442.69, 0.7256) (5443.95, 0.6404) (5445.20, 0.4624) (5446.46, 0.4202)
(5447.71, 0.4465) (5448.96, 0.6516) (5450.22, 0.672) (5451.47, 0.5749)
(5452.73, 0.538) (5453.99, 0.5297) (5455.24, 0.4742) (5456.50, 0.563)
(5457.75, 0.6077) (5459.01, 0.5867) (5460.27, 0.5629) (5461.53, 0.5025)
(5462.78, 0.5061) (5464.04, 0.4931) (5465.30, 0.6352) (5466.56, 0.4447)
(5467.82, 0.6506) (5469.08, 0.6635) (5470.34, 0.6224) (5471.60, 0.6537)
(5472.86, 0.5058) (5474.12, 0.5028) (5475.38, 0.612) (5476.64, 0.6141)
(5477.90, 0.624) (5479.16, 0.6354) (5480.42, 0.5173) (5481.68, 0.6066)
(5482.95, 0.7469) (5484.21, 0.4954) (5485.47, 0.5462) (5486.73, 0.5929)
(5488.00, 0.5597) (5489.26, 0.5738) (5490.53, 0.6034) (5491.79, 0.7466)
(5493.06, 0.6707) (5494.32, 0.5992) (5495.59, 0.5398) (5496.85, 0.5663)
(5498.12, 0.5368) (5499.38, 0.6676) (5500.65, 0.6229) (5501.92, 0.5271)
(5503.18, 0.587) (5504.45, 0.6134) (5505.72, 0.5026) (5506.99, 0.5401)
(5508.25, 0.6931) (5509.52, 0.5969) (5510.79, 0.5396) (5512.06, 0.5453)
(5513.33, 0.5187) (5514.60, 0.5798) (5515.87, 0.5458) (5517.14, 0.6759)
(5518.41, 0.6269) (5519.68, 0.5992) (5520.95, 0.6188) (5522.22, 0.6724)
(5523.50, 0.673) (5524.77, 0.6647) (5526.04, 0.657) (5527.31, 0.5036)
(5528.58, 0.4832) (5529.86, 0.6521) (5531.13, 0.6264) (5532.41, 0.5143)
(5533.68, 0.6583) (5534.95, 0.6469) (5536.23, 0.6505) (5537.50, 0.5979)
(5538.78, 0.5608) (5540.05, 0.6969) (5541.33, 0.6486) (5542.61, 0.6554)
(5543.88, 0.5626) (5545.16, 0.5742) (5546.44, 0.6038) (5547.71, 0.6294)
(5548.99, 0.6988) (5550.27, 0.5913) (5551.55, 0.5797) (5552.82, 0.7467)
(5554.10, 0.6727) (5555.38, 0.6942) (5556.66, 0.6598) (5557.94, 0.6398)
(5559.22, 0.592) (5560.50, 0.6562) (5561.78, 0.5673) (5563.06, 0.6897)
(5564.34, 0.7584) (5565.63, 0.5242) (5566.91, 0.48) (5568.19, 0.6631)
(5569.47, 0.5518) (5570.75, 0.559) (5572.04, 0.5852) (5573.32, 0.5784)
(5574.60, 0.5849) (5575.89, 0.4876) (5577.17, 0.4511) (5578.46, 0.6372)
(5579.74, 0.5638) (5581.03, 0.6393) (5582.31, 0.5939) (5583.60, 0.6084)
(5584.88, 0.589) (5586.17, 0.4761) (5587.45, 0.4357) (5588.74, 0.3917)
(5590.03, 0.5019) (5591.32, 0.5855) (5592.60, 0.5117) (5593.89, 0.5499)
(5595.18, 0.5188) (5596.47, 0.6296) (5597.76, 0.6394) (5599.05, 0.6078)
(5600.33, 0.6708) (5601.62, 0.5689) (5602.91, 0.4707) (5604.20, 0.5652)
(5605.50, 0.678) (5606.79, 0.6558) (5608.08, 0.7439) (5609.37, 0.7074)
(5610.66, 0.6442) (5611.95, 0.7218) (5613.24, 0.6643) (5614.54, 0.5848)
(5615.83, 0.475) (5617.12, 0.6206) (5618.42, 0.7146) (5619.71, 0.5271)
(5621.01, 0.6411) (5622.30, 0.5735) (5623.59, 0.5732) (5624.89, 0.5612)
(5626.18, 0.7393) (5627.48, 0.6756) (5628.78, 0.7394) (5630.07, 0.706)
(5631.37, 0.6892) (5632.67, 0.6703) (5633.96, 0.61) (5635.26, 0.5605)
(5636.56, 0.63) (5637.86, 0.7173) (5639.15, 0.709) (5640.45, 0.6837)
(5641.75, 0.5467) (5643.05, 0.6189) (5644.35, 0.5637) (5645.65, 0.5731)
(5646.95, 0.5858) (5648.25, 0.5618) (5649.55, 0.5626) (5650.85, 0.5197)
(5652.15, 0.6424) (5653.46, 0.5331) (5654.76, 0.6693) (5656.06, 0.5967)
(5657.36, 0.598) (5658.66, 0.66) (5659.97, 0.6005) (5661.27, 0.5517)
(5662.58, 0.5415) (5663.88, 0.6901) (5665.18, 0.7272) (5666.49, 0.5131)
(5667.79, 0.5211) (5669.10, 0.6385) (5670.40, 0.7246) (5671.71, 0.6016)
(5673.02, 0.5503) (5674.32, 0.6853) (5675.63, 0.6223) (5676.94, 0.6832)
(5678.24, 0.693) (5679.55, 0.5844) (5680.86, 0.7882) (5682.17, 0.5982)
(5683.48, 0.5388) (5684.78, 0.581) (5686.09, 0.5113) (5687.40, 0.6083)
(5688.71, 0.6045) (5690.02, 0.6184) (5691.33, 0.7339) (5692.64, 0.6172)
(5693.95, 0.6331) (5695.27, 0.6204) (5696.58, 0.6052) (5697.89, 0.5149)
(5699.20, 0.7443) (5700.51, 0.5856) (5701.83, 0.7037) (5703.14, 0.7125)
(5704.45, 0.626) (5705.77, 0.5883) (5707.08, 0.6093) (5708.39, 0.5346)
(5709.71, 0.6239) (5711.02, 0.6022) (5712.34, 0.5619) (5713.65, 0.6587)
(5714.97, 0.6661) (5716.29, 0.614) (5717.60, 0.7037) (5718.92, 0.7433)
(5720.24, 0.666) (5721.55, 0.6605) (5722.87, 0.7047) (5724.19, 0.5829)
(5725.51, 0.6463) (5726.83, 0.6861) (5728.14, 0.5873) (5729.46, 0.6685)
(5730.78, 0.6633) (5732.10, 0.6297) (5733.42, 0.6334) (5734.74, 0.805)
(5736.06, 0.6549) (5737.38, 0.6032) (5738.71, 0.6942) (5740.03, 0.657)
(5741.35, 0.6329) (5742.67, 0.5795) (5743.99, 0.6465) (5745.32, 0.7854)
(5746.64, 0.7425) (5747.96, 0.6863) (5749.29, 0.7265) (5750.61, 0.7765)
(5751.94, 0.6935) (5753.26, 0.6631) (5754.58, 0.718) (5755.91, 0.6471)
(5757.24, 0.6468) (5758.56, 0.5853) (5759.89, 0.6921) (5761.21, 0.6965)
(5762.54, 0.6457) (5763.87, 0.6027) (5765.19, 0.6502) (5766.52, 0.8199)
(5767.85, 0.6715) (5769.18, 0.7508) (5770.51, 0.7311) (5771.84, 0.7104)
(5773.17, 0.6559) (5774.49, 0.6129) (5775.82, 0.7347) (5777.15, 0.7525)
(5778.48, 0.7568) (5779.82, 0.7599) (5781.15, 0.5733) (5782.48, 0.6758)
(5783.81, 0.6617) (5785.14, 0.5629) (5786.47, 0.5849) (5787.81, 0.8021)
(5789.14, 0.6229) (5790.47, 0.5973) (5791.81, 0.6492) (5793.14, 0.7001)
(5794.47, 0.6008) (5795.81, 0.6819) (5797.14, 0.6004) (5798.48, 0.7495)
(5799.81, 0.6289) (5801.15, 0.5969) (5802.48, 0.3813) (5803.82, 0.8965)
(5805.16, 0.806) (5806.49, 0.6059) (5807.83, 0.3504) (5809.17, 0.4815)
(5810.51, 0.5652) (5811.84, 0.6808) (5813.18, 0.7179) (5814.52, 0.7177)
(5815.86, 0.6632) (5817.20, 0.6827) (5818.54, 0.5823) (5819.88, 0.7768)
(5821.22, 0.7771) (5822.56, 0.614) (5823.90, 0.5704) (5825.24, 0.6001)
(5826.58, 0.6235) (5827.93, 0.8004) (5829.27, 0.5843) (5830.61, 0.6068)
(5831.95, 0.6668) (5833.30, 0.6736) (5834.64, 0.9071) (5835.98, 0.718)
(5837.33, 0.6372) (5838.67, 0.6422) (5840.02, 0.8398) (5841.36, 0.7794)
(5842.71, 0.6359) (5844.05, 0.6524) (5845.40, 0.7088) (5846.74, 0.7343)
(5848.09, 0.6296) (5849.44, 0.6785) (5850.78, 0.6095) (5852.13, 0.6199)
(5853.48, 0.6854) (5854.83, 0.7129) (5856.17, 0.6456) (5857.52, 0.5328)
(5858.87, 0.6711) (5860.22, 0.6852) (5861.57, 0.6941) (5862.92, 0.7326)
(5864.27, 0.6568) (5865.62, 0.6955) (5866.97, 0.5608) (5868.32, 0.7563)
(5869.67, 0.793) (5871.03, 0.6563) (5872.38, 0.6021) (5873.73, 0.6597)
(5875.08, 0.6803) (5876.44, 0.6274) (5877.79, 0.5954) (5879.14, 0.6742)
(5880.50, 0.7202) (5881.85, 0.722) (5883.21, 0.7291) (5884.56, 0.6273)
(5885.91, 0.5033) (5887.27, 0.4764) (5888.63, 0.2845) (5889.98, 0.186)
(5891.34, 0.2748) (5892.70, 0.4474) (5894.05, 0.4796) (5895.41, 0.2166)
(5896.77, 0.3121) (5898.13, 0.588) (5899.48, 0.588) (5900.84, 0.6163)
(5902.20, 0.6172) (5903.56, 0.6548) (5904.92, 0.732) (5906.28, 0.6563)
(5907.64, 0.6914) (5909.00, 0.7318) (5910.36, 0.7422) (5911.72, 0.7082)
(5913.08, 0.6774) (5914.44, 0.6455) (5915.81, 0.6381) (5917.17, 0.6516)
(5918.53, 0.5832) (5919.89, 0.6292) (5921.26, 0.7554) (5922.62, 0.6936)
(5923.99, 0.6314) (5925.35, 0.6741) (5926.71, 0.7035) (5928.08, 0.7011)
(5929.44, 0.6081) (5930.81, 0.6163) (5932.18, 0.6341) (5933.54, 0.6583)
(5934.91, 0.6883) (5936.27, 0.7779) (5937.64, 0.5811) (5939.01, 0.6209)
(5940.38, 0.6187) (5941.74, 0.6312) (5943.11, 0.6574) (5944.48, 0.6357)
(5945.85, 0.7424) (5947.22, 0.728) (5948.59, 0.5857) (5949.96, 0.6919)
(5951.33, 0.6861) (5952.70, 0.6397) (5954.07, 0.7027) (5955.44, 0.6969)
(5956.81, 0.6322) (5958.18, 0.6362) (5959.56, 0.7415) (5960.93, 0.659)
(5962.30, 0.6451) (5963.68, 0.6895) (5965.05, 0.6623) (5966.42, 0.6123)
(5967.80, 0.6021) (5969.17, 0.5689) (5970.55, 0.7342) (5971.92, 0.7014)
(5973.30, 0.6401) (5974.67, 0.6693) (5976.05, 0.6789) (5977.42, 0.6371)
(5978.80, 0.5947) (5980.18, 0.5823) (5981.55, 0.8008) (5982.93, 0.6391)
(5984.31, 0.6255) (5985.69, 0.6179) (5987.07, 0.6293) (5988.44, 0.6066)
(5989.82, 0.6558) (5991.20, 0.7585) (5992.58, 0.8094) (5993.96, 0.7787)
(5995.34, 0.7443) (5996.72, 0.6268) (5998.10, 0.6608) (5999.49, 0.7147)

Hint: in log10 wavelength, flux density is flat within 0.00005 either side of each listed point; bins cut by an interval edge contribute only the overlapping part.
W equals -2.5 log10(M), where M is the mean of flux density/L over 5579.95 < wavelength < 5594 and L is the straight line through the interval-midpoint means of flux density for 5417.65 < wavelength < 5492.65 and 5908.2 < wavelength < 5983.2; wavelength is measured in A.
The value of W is 0.132 mag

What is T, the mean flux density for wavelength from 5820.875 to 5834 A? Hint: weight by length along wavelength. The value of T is 0.649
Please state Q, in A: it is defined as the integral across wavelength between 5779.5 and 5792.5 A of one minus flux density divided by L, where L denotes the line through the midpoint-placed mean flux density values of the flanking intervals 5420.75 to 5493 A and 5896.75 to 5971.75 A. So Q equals -0.3 A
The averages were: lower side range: 0.58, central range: 0.646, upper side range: 0.658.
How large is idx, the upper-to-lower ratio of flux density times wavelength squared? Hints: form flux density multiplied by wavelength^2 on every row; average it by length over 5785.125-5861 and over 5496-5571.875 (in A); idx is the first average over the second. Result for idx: 1.2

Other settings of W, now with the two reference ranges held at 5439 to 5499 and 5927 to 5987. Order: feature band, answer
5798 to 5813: 0.03 mag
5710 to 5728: -0.05 mag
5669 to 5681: -0.06 mag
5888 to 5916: 0.19 mag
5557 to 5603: 0.05 mag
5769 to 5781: -0.13 mag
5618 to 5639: -0.07 mag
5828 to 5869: -0.06 mag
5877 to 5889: 0.08 mag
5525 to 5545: -0.03 mag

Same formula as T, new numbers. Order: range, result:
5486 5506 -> 0.596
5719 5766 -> 0.669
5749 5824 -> 0.665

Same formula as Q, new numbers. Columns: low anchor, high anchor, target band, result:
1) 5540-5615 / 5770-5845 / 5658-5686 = 0.3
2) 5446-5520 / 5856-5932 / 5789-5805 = -1.1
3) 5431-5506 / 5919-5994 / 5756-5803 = -2.1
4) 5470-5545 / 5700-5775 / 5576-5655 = 3.5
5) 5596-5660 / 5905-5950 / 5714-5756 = -2.3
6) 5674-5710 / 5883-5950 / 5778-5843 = -4.8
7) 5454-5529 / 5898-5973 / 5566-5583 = 1.0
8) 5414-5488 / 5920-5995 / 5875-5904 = 5.8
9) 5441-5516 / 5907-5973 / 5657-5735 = -1.6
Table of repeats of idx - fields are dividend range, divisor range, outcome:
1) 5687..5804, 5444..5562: 1.21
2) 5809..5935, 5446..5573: 1.21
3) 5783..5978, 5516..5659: 1.17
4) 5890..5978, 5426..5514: 1.29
